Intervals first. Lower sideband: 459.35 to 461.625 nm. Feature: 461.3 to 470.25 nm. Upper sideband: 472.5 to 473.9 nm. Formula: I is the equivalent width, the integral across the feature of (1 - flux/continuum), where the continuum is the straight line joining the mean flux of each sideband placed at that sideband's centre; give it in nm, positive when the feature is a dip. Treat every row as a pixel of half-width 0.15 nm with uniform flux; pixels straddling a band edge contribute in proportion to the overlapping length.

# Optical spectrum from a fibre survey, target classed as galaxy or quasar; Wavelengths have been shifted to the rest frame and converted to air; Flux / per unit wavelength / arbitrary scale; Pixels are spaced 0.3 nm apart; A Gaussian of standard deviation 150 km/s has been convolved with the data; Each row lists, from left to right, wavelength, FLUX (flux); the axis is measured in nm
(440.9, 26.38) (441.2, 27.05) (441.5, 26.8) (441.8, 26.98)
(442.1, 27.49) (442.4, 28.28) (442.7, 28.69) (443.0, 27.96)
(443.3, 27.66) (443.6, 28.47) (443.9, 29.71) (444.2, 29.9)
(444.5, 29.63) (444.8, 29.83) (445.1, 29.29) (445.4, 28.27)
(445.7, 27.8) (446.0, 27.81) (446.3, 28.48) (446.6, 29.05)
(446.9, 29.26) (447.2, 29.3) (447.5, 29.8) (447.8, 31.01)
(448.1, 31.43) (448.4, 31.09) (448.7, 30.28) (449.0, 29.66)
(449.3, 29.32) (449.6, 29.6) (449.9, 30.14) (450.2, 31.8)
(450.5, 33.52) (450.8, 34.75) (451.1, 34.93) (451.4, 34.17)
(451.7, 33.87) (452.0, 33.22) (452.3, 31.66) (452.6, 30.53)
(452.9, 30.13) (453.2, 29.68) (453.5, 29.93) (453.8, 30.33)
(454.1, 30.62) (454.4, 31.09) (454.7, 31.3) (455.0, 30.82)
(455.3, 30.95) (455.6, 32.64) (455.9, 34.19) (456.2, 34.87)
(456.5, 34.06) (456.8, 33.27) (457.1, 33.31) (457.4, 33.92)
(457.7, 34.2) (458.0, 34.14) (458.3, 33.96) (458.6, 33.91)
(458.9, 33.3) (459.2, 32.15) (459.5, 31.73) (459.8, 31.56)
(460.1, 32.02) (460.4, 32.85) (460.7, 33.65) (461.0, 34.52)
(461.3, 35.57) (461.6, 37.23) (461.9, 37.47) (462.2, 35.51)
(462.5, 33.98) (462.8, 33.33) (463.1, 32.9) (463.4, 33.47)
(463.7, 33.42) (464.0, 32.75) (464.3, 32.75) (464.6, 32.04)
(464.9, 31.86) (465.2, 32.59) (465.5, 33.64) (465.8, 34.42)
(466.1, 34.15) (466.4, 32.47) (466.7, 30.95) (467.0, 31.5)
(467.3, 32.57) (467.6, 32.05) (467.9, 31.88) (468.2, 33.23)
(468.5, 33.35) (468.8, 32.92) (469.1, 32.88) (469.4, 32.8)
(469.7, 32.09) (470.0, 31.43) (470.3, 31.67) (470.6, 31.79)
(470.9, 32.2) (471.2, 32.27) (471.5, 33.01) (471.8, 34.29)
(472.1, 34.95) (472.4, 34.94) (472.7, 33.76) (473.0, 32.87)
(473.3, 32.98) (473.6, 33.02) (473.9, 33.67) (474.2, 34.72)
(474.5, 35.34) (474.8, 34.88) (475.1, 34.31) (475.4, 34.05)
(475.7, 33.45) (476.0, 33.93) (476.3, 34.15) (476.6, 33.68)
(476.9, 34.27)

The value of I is 0.05 nm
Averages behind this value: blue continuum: 33.4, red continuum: 33.3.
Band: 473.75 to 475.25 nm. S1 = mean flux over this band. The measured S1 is 34.6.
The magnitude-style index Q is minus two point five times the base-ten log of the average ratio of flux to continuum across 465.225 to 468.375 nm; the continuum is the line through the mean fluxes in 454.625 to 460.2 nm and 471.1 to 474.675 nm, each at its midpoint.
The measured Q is 0.03 mag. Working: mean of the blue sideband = 33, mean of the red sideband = 33.8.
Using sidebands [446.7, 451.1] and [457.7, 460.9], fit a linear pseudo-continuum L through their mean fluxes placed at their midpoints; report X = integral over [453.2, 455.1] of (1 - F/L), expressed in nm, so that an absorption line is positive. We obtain 0.081 nm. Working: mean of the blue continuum 30.9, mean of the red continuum 33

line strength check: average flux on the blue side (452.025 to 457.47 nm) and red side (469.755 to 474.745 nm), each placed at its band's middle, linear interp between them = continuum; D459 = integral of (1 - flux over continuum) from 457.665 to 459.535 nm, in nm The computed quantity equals -0.07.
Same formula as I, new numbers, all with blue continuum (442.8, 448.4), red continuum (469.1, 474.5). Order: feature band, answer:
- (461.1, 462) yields -0.14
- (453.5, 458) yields -0.26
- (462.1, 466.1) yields -0.16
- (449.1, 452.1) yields -0.25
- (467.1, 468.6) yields 0.00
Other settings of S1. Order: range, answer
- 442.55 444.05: 28.5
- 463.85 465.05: 32.4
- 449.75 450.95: 32.6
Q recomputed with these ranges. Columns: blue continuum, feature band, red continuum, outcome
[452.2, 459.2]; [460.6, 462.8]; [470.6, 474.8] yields -0.08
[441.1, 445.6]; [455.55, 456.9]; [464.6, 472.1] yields -0.11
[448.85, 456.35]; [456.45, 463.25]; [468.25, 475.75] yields -0.05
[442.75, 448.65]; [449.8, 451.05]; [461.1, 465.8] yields -0.08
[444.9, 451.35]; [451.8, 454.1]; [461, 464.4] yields 0.03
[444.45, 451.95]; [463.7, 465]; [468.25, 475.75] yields 0.00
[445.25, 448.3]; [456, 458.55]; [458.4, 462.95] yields -0.04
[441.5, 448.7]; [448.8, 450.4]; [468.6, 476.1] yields -0.02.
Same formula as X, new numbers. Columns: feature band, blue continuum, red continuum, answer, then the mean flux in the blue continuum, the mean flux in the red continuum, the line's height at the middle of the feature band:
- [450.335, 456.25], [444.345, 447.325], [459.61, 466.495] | -0.23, 28.9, 33.7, 30.9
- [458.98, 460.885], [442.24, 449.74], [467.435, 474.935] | -0.06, 29.3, 33.2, 31.4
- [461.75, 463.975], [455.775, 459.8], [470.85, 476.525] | -0.04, 33.5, 33.9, 33.6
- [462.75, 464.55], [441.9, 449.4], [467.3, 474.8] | -0.06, 29.2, 33.1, 32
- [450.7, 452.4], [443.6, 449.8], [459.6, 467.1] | -0.17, 29.5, 33.5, 30.7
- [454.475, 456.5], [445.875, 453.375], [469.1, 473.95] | -0.06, 31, 33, 31.5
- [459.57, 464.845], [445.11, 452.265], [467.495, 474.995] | -0.25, 30.8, 33.2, 32.2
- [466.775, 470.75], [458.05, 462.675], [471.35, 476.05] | 0.20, 34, 34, 34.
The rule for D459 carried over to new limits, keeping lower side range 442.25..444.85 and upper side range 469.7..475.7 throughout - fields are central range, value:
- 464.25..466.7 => -0.04 nm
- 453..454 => 0.01 nm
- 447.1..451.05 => -0.17 nm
